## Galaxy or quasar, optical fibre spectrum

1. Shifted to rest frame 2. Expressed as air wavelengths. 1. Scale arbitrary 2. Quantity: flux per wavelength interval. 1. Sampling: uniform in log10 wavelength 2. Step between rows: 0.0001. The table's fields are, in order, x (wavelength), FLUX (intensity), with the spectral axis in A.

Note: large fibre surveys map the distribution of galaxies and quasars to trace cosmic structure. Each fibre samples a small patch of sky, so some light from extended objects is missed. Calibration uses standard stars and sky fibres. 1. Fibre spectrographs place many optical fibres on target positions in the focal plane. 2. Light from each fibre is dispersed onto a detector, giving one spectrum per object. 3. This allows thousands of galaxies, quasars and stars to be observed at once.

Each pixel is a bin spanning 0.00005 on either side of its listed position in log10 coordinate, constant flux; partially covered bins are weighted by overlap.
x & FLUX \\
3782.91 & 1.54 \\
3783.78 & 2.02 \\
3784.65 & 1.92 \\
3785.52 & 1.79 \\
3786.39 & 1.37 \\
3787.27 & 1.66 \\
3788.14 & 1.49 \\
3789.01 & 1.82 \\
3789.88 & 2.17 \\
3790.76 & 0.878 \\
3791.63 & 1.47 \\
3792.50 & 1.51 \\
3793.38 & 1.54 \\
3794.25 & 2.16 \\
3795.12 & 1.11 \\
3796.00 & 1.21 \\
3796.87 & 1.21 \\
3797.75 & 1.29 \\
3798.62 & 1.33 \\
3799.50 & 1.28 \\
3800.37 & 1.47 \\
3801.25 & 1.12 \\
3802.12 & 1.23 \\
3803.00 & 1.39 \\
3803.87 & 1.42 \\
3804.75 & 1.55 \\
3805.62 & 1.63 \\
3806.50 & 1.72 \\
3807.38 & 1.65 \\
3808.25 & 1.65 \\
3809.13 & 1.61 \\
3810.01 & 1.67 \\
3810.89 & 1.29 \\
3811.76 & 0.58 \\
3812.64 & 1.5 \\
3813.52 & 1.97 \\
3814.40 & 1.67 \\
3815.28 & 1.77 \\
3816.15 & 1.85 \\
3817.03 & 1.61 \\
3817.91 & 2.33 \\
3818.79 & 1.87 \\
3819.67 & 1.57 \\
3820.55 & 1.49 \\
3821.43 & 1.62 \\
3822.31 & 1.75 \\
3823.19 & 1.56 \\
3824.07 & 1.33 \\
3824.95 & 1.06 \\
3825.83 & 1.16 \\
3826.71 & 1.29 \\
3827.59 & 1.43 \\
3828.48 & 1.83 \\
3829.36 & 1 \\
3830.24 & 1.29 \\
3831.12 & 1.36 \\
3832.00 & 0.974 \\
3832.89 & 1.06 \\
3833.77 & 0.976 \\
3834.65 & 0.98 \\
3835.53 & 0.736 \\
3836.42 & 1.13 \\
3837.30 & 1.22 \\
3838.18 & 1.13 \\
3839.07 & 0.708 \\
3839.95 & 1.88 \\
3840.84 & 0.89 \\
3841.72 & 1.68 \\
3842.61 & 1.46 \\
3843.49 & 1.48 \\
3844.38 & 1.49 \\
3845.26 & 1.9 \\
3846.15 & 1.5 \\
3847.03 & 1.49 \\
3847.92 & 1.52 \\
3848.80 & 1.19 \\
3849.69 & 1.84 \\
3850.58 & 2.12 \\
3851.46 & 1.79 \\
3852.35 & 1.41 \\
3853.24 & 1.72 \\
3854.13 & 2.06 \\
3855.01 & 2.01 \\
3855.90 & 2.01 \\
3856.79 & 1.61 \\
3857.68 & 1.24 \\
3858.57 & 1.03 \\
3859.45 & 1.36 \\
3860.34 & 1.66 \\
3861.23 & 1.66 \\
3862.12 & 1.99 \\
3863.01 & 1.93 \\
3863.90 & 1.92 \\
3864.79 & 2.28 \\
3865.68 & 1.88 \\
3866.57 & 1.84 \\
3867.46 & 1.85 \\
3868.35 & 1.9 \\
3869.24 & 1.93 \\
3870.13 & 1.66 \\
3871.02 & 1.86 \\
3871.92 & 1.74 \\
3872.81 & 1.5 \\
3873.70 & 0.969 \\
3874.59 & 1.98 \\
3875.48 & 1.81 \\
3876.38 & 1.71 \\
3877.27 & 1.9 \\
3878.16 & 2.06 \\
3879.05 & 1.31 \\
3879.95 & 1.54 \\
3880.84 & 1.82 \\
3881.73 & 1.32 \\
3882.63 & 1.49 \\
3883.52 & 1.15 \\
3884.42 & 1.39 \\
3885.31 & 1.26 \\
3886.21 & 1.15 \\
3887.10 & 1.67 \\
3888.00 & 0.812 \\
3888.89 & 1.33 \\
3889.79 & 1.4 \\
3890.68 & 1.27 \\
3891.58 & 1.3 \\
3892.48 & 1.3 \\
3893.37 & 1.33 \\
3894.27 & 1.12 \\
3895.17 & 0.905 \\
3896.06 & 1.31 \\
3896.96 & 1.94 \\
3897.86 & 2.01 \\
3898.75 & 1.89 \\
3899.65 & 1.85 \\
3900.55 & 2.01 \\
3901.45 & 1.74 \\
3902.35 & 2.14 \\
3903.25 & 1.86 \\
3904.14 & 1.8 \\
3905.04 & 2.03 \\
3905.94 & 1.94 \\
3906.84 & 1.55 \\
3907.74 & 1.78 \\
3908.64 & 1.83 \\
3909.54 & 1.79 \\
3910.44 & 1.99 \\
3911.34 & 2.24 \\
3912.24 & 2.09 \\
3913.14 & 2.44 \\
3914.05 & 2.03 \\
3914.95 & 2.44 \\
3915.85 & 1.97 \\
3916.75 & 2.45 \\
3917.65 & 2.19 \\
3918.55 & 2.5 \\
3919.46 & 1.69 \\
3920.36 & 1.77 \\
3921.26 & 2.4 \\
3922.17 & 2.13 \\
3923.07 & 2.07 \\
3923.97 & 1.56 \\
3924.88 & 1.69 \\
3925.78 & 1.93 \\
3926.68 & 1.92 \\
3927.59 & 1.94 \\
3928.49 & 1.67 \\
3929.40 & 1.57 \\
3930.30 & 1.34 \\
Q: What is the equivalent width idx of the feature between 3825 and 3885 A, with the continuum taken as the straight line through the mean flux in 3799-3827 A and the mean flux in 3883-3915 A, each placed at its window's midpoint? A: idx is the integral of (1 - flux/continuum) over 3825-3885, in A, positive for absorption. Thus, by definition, 2.2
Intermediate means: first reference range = 1.52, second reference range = 1.66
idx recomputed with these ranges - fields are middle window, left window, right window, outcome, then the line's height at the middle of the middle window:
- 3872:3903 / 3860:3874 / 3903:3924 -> 6.12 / 1.9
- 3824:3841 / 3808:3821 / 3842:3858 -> 4.87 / 1.64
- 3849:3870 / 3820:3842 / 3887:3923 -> -4.33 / 1.47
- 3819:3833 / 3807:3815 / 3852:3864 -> 1.69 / 1.57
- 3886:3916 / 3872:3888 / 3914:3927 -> 1.53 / 1.79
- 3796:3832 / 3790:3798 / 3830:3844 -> -4.83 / 1.3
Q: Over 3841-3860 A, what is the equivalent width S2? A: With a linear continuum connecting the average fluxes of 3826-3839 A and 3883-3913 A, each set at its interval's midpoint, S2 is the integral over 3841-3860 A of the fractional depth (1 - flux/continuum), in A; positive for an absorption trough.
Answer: -4.7 A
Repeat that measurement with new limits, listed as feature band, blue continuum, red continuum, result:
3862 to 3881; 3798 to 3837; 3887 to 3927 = -1.49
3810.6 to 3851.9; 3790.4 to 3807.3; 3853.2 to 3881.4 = 3.37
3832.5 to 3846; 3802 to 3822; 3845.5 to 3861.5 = 3.03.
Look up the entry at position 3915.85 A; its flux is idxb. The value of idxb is 1.97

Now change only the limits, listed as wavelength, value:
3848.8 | 1.19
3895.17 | 0.905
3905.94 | 1.94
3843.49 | 1.48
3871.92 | 1.74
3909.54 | 1.79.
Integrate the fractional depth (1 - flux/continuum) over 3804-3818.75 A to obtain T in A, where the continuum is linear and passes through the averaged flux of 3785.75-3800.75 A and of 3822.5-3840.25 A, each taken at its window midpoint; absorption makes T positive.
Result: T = -3.1 A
